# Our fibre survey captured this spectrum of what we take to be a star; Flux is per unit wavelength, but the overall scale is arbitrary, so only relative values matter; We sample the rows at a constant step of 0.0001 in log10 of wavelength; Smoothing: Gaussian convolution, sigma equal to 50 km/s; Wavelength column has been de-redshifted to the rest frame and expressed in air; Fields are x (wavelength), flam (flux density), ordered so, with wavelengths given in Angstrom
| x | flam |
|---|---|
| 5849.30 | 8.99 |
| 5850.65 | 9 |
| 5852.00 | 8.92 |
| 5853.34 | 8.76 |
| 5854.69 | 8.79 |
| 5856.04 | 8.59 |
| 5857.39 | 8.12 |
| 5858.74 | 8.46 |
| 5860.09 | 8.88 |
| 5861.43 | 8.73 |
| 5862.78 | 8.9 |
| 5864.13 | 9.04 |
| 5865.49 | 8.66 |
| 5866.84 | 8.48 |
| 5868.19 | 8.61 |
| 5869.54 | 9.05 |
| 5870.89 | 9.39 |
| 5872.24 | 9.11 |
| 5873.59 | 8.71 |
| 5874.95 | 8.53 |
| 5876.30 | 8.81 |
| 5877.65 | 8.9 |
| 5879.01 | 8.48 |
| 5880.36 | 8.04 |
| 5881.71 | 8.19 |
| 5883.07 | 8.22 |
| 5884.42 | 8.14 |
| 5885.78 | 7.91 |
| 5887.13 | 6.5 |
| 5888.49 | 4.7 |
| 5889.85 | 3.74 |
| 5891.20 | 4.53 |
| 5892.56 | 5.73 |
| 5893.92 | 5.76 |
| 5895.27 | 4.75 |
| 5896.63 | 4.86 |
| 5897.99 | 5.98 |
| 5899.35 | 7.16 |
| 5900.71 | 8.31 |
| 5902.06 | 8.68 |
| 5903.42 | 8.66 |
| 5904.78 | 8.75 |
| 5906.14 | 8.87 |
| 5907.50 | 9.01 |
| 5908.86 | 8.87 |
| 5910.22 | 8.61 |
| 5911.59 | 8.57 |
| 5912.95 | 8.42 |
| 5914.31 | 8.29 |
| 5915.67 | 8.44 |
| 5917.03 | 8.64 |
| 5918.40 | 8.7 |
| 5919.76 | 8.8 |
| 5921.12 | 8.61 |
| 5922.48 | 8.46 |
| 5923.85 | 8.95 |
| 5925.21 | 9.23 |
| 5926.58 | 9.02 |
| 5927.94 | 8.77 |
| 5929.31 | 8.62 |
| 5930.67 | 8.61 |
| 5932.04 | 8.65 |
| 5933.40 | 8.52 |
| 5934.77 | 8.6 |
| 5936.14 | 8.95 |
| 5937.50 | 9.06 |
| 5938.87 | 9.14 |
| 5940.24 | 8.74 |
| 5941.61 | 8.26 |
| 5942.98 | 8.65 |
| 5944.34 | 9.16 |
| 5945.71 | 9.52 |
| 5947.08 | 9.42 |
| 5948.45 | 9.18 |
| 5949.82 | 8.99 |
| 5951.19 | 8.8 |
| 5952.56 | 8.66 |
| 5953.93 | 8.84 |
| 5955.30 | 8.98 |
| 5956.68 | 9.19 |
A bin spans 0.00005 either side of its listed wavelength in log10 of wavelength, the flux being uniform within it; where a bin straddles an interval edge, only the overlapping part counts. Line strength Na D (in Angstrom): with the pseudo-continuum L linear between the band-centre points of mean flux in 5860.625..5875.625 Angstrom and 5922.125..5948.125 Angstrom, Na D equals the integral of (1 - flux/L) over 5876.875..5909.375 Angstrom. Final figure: 6.1 Angstrom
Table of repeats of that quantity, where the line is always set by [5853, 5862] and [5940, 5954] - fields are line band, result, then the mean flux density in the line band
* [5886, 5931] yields 5.8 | 7.68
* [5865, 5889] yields 1.2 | 8.27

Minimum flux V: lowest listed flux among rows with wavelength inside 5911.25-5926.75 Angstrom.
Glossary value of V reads 8.29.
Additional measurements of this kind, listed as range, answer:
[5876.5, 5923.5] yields 3.74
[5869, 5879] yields 8.53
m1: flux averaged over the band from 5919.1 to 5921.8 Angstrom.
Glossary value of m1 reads 8.72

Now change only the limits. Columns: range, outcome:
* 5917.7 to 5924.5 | 8.7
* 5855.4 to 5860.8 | 8.52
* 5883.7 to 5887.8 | 7.54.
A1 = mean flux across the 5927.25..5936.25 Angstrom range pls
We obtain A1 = 8.66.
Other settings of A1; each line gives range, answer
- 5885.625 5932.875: 7.72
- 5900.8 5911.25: 8.74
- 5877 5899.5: 6.54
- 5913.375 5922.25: 8.58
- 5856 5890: 8.25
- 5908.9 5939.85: 8.71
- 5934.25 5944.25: 8.8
